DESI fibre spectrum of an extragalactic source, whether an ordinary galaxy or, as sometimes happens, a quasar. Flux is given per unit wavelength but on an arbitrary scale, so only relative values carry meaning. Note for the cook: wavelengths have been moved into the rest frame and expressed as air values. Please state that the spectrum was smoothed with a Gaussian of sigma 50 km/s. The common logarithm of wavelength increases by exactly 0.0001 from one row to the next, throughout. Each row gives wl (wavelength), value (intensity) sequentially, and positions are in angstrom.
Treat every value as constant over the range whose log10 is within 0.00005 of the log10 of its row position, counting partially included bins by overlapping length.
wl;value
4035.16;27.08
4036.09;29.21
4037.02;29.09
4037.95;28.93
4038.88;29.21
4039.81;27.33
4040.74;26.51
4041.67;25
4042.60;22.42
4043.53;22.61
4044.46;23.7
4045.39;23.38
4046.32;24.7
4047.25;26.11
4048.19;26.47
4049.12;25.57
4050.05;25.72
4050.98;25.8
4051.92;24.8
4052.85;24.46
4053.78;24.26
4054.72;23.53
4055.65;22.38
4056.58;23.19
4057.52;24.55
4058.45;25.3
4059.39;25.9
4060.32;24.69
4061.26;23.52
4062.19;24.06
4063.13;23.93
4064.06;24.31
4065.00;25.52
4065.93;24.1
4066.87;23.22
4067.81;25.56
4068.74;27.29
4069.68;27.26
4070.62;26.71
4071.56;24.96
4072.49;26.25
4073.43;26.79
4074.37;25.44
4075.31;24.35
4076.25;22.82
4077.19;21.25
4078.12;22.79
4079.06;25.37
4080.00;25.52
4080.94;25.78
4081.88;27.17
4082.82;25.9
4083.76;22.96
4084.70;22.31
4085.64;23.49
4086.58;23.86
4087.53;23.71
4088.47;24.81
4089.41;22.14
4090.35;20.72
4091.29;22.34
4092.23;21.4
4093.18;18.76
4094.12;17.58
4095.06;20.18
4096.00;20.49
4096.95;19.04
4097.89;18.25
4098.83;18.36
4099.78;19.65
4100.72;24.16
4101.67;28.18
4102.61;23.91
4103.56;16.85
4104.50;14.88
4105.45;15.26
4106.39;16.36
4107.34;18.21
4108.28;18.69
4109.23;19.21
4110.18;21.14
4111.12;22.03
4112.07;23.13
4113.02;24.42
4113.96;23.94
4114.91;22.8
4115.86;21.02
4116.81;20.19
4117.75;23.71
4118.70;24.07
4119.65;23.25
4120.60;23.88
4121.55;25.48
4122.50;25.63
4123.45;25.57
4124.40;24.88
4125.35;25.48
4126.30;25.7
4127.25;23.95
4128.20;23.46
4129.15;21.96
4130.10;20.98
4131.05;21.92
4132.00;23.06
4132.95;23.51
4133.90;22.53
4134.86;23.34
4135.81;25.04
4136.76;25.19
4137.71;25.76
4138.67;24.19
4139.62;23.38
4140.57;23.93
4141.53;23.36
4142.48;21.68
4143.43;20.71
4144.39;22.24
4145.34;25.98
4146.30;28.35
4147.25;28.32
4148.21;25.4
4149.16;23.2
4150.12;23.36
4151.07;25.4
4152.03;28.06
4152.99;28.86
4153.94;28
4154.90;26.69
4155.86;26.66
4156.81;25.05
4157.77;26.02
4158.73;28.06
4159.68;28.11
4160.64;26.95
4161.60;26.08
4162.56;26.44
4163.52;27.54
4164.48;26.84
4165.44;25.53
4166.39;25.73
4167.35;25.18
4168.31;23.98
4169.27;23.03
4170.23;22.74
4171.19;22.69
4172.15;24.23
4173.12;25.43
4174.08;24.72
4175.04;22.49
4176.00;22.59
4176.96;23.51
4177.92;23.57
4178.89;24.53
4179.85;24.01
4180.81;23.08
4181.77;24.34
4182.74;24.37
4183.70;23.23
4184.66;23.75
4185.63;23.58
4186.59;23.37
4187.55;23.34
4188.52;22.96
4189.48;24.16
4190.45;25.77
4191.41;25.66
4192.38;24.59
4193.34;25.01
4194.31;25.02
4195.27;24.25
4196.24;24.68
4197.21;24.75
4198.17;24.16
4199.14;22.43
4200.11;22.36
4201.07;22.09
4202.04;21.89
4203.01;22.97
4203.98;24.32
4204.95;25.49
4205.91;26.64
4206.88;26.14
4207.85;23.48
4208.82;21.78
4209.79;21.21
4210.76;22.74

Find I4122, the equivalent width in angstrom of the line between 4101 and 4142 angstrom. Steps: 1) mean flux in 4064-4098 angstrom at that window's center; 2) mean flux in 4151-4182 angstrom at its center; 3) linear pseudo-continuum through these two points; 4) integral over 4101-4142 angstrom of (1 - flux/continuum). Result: 3.0 angstrom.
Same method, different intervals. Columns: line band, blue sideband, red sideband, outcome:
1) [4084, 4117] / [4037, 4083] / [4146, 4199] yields 5.4 angstrom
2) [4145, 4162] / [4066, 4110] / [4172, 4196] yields -2.2 angstrom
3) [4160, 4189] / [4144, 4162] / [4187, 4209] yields 1.1 angstrom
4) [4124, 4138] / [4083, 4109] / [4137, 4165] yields 0.1 angstrom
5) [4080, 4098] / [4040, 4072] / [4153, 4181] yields 1.9 angstrom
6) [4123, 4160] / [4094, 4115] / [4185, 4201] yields -4.9 angstrom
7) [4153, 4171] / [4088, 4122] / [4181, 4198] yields -2.2 angstrom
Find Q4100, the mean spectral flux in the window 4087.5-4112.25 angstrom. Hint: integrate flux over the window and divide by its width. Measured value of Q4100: 20.3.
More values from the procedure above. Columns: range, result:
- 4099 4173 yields 23.8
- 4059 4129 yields 23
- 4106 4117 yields 21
